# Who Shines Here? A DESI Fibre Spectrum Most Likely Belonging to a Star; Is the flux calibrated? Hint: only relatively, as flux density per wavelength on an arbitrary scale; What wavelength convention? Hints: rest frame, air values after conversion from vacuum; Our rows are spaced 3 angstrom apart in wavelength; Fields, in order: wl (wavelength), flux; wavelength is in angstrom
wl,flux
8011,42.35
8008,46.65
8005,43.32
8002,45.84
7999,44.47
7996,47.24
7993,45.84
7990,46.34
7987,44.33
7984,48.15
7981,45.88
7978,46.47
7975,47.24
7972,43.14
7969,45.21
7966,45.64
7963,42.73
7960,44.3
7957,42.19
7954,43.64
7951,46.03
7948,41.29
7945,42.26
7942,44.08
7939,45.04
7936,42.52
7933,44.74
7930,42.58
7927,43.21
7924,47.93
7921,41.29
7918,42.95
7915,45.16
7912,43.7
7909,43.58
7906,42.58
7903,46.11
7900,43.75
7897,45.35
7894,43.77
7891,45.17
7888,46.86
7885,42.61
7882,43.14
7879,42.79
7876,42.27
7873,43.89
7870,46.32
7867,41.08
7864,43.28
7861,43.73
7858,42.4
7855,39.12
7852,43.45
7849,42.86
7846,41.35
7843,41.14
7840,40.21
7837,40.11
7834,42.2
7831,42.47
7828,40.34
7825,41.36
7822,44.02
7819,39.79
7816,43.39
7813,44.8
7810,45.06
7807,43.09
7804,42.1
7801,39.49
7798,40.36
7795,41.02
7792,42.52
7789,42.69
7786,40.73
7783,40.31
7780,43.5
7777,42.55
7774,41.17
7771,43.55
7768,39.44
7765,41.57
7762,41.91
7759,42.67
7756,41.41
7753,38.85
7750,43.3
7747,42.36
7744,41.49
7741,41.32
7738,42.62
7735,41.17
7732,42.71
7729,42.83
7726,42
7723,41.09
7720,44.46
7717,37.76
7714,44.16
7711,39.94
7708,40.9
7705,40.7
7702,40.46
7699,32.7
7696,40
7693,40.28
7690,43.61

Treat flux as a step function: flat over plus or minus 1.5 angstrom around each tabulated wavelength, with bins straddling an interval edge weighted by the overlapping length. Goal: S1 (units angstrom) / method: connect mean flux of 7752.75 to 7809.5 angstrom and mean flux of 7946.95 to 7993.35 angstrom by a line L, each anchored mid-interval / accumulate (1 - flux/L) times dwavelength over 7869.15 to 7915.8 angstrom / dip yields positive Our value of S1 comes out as -0.62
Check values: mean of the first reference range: 41.6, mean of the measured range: 44.1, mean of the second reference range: 44.9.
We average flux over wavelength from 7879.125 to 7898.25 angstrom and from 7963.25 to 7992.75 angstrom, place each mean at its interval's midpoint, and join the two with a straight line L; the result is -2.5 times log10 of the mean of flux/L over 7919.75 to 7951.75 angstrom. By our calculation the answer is 0.033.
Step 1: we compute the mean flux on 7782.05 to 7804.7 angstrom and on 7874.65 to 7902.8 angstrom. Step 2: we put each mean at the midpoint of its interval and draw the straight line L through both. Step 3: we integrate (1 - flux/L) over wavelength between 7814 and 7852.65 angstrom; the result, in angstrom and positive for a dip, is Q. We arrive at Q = 0.6 angstrom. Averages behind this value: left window 41.1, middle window 41.7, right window 44.1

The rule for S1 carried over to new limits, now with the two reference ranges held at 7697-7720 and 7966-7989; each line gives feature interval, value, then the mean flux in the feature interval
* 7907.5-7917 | 0.1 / 44.1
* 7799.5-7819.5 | -0.3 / 42.7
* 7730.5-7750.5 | -0.8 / 42.1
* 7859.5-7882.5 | 0.1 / 43.3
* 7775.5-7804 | 0.1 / 41.5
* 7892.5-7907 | -0.1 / 44.4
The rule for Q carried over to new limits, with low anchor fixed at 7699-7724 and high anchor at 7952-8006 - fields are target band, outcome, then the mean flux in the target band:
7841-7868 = 0.65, 42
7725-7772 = -0.59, 41.8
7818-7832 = 0.31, 41.6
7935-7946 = 0.23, 43.6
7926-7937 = 0.26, 43.3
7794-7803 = 0.38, 40.4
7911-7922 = 0.19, 43.3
